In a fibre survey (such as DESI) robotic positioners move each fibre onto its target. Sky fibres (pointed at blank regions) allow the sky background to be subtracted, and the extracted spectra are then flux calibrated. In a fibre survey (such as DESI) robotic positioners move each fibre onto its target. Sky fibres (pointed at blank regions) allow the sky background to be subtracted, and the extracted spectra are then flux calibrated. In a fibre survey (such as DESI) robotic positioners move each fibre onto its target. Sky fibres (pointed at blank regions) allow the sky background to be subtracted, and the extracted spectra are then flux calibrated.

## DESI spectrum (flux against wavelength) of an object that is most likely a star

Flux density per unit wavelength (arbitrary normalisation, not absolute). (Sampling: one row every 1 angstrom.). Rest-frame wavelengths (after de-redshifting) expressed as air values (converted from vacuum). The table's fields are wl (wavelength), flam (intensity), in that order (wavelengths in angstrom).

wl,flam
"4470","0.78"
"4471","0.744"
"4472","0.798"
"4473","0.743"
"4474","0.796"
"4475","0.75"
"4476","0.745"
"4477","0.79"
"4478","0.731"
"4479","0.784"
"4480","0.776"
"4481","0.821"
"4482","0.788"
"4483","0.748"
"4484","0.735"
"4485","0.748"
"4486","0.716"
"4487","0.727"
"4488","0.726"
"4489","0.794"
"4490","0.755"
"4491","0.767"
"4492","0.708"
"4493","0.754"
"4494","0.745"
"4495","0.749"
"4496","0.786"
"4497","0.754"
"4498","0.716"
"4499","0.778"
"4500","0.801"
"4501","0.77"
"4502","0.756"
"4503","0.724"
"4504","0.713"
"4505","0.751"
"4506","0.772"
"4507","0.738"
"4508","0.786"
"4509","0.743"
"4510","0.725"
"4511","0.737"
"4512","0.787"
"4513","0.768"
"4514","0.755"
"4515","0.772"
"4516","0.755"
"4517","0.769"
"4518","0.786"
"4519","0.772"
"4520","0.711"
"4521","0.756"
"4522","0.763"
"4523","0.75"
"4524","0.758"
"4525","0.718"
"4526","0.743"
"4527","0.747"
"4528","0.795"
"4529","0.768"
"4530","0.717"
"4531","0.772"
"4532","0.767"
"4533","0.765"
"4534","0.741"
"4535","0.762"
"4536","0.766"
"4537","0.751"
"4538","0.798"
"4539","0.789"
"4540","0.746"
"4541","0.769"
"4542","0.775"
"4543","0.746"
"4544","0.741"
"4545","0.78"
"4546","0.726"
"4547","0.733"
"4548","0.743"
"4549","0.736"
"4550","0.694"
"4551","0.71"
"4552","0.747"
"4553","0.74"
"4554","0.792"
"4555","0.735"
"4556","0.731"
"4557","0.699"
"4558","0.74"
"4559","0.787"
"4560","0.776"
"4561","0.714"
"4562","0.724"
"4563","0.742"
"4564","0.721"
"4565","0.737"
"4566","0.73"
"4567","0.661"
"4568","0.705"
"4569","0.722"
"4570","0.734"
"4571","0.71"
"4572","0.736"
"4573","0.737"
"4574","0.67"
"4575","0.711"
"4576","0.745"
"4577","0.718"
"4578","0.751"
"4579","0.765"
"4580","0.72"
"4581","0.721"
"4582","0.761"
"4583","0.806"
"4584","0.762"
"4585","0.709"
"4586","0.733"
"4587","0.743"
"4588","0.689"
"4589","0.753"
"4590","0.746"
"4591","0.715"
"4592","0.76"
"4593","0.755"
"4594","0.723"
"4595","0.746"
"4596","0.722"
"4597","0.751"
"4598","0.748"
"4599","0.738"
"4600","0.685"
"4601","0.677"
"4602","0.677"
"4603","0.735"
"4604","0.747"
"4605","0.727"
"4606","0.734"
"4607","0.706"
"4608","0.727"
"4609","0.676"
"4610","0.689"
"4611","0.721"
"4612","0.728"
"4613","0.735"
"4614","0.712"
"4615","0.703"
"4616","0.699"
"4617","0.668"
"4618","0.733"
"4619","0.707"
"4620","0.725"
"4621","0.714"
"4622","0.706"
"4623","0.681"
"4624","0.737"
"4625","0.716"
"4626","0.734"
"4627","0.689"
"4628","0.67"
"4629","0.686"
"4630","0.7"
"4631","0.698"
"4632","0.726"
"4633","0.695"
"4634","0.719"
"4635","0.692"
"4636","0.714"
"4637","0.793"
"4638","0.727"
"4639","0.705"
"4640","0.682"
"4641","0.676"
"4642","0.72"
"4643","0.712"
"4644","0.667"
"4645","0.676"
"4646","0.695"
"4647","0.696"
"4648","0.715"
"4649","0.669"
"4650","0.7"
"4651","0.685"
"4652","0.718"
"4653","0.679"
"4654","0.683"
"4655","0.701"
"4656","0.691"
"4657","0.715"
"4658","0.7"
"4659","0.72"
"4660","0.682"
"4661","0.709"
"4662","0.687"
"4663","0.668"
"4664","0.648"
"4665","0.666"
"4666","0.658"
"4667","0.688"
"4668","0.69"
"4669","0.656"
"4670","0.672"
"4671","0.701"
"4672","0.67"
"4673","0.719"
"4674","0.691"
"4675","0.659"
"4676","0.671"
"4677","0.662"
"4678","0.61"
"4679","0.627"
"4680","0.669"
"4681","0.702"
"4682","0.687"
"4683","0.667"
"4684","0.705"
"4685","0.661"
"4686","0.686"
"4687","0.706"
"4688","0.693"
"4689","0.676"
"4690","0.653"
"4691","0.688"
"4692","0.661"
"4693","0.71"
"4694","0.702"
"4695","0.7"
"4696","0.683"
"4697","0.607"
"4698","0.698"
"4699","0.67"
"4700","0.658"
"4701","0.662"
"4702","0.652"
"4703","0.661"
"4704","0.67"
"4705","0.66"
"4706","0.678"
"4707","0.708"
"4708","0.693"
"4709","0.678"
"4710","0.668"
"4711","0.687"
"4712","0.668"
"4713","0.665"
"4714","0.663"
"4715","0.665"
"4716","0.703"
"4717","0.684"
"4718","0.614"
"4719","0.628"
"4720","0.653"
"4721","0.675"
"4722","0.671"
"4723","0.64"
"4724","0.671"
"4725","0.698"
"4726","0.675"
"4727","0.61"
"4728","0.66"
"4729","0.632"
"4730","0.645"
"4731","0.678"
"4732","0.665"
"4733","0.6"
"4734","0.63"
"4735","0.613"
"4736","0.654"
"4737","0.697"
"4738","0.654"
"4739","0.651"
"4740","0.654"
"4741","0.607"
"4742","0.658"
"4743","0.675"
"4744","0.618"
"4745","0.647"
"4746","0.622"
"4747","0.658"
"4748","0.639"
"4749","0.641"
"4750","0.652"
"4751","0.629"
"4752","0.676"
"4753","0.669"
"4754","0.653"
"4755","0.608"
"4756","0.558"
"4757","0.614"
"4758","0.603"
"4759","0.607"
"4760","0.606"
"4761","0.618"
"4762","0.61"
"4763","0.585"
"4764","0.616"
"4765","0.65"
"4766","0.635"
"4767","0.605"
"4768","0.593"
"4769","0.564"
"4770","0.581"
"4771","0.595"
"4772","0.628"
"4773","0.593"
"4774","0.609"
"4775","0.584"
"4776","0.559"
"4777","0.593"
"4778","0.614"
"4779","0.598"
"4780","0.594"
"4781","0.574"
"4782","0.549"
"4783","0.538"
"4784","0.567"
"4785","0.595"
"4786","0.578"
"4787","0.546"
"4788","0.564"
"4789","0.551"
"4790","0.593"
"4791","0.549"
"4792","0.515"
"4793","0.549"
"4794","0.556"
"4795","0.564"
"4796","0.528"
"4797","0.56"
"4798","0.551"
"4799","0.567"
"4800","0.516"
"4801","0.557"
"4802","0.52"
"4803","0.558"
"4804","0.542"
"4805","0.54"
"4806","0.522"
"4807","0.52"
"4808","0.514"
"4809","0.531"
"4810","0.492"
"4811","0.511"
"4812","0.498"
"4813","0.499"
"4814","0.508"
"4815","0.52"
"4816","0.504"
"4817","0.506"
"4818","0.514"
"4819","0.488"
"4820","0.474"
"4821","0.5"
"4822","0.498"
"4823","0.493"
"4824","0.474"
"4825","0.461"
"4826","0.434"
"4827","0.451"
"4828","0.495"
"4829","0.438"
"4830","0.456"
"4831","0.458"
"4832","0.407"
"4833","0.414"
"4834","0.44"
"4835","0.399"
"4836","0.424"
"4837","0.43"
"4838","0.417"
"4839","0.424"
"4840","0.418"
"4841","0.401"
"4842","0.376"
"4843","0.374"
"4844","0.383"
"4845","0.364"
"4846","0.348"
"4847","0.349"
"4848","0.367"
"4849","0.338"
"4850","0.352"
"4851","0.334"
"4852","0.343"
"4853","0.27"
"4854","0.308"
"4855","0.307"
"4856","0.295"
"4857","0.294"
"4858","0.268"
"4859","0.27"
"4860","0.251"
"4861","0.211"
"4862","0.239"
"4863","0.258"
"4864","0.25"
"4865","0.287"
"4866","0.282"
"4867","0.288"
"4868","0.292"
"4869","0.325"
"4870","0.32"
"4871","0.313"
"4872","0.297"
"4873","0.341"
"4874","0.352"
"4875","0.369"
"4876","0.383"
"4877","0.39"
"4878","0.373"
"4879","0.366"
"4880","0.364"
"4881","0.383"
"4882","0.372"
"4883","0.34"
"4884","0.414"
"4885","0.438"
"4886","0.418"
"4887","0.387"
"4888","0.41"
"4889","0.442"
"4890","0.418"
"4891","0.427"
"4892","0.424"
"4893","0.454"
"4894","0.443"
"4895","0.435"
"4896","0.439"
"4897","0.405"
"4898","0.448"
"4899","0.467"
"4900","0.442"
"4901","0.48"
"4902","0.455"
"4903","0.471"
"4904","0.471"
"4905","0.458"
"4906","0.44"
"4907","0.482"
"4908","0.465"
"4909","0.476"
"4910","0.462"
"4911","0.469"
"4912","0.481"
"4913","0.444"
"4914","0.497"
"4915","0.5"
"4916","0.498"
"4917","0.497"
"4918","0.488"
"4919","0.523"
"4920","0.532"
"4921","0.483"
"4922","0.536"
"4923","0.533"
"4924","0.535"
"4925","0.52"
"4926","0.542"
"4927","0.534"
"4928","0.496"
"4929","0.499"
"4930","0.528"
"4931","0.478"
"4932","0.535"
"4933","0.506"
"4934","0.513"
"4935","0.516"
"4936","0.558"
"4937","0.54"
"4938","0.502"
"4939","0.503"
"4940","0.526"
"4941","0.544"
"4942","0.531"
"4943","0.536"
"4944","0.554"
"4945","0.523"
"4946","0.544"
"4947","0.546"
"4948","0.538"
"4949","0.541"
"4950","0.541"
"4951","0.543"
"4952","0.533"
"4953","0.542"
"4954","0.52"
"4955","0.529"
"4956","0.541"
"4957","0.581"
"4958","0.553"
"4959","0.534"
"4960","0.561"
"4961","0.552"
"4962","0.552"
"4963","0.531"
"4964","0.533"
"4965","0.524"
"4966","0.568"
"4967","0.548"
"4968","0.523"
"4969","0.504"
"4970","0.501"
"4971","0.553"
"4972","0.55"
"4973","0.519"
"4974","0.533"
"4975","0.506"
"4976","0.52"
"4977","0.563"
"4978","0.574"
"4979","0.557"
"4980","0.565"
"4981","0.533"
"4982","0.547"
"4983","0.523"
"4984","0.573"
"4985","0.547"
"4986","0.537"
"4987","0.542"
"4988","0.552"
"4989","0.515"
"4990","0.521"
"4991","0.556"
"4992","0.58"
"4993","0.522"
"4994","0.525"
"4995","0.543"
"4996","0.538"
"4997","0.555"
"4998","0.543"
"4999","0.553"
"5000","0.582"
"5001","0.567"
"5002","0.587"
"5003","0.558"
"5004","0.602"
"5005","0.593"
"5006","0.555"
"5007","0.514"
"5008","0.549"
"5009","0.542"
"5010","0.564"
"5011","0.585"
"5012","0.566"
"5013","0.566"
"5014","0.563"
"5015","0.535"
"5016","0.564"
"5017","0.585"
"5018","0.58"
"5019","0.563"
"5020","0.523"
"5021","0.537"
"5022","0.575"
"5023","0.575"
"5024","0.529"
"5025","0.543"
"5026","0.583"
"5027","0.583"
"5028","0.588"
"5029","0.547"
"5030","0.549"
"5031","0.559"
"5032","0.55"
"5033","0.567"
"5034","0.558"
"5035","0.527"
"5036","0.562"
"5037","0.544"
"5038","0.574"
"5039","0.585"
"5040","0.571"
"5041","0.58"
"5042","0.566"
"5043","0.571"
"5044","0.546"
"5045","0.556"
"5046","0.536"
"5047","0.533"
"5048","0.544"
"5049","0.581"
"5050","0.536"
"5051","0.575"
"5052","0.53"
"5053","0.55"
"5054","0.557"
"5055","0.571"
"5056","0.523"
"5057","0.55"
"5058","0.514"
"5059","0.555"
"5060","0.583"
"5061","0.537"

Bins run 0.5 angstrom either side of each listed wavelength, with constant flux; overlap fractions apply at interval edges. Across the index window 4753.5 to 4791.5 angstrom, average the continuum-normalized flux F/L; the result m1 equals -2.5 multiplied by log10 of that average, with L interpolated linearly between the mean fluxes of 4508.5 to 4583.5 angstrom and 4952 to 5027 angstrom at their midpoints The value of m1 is 0.09 mag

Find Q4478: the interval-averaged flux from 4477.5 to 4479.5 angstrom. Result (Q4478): 0.758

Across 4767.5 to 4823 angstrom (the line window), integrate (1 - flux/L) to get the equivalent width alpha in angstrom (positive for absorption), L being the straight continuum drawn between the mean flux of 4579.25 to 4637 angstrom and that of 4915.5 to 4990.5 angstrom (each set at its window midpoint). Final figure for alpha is 6.4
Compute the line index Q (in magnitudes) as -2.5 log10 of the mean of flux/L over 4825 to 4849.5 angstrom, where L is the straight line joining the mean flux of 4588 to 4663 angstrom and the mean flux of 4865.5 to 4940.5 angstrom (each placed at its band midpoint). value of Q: 0.235 mag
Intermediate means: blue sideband 0.71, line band 0.41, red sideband 0.446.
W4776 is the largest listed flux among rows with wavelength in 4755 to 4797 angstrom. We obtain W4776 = 0.65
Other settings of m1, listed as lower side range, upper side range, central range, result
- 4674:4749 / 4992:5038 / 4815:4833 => 0.30 mag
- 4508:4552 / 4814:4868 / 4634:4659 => -0.14 mag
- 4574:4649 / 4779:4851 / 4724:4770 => -0.13 mag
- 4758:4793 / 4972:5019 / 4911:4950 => 0.09 mag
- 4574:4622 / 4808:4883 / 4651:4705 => -0.11 mag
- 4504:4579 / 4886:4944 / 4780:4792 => 0.02 mag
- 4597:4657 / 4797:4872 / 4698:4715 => -0.13 mag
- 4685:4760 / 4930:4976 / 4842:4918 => 0.44 mag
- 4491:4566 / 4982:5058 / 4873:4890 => 0.49 mag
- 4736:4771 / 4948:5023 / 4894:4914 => 0.25 mag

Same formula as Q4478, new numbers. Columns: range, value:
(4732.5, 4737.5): 0.639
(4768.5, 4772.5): 0.592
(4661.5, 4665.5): 0.667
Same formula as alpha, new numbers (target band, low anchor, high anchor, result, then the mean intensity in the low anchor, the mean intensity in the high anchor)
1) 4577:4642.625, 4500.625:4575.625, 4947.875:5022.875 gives -0.6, 0.746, 0.548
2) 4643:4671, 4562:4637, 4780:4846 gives -1.2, 0.721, 0.496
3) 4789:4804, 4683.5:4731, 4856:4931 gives 0.0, 0.67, 0.413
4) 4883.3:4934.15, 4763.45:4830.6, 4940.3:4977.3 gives 6.3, 0.542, 0.538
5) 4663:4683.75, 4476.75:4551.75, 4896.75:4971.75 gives -0.2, 0.755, 0.513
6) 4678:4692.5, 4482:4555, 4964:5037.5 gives 0.2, 0.753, 0.551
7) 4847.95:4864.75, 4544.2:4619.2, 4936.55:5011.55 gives 8.7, 0.728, 0.544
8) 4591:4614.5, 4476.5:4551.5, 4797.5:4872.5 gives -2.2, 0.755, 0.411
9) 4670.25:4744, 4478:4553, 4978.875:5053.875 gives 1.3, 0.754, 0.556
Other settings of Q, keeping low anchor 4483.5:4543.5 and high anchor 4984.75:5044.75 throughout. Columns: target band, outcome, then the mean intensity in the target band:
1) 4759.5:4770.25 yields 0.09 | 0.606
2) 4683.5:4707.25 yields 0.01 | 0.677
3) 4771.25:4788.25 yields 0.12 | 0.582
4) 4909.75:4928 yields 0.18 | 0.504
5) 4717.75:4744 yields 0.03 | 0.65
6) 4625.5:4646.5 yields 0.00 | 0.704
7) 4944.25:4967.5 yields 0.07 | 0.543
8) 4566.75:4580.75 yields 0.01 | 0.721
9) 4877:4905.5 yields 0.39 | 0.422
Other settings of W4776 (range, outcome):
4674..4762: 0.71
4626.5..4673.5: 0.793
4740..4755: 0.676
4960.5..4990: 0.574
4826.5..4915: 0.5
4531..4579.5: 0.798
